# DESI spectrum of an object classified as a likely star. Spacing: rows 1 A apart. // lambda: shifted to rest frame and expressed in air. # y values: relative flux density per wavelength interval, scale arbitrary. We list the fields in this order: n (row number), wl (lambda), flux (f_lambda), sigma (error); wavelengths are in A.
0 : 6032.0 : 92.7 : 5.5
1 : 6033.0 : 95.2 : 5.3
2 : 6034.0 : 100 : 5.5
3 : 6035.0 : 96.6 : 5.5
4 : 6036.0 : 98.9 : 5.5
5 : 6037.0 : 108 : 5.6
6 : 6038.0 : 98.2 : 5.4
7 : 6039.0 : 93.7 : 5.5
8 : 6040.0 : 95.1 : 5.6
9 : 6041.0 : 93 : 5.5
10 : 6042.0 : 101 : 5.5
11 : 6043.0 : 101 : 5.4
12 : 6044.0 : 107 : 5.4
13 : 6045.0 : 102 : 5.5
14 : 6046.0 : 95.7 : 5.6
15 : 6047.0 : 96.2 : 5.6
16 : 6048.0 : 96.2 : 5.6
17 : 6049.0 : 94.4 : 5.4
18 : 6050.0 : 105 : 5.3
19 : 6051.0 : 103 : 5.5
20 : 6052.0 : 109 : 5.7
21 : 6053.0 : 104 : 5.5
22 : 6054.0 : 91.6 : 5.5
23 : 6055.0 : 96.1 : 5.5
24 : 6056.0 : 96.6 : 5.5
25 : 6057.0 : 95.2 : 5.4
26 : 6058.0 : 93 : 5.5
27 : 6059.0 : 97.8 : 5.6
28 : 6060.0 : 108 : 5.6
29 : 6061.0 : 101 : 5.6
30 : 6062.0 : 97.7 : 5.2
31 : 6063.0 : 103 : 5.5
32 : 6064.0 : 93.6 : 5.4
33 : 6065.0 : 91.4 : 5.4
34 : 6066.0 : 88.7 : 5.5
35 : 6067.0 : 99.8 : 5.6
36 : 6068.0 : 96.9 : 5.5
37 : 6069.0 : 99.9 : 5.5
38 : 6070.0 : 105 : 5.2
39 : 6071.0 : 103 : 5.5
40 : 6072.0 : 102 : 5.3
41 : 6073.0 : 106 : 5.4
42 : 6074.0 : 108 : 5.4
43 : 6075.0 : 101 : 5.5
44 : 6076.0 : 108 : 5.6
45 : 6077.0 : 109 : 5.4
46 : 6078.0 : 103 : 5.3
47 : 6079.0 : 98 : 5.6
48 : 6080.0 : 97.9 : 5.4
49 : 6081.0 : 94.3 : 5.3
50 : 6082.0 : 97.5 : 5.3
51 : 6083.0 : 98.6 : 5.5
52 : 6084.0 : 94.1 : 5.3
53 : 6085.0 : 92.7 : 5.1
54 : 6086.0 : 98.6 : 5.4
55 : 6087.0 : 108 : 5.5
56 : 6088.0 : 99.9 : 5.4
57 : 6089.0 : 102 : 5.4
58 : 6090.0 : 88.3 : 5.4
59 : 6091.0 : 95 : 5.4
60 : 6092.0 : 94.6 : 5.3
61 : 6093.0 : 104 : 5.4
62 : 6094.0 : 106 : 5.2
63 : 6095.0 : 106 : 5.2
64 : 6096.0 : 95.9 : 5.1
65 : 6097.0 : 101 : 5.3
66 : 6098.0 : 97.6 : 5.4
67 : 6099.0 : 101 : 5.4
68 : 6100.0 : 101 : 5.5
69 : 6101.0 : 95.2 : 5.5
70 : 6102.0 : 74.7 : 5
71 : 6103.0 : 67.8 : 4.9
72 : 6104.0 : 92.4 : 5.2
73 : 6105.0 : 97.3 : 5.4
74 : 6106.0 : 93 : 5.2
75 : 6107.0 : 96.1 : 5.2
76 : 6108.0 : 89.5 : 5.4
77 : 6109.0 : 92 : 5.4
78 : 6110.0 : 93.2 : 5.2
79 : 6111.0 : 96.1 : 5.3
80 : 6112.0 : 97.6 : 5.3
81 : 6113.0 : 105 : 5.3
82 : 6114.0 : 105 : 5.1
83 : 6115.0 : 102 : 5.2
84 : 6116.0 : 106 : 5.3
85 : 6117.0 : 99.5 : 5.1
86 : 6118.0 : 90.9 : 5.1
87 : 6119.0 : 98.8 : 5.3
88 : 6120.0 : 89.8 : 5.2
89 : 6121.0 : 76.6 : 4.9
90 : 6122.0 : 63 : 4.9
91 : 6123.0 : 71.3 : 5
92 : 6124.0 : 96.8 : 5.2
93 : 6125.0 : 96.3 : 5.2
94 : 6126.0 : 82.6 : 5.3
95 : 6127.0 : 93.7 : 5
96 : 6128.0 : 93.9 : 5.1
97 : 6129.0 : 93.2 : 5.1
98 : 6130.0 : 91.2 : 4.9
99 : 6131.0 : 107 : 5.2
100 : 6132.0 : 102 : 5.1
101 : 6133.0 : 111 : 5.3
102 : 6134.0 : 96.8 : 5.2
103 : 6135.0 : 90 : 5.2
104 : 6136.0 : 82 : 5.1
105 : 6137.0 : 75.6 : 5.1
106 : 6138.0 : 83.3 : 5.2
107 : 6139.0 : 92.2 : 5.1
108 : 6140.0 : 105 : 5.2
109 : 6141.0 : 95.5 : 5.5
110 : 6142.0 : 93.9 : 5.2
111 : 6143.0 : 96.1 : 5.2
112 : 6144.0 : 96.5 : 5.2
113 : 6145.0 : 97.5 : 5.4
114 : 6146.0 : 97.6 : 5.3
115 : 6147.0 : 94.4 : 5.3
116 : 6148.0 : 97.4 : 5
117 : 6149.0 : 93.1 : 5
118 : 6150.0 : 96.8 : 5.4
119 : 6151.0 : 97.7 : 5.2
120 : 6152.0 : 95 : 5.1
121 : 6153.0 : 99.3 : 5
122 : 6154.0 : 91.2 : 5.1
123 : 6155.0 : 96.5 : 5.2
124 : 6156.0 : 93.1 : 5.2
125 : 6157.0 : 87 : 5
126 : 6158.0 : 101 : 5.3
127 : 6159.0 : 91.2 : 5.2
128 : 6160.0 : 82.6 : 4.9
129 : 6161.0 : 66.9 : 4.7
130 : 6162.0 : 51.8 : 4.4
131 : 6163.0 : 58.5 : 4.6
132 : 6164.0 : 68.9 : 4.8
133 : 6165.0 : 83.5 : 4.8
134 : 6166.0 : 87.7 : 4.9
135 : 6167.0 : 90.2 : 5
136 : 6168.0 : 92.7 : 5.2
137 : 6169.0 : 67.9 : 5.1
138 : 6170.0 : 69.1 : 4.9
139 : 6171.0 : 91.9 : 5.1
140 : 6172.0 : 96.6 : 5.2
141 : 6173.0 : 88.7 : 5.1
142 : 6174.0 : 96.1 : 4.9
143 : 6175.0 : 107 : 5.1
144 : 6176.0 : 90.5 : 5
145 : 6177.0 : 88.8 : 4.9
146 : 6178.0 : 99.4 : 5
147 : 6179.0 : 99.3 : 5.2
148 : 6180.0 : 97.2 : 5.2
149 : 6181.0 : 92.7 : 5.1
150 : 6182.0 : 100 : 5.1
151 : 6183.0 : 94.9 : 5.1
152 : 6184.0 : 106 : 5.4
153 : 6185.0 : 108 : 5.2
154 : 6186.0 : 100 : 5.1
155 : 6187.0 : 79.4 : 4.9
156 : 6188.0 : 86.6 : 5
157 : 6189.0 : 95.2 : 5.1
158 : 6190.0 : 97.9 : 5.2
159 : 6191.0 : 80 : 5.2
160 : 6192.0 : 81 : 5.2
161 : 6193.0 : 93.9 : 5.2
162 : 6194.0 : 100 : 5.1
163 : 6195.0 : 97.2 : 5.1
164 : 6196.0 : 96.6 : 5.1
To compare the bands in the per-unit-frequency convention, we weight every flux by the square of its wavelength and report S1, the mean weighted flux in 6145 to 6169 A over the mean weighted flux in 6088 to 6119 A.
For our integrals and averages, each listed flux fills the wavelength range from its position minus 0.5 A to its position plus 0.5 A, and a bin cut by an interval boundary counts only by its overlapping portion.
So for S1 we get 0.9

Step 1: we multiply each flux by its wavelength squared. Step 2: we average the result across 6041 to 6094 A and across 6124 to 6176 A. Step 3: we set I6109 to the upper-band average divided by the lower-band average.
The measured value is 0.93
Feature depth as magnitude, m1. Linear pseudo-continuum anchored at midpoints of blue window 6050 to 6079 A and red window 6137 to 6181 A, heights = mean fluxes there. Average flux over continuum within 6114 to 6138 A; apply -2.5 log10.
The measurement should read 0.020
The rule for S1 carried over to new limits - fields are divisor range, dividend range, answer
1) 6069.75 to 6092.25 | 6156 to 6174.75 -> 0.85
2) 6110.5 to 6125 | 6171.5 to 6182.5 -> 1.05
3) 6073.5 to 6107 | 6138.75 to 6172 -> 0.93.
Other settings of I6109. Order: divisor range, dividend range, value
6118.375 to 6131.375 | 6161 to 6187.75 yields 1.01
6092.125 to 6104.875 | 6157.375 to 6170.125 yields 0.84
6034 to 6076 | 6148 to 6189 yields 0.94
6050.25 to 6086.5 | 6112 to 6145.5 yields 0.96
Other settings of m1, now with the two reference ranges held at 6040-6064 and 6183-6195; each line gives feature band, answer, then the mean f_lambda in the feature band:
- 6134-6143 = 0.06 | 90.4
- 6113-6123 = 0.05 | 92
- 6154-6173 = 0.15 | 82.5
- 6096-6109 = 0.06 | 92.3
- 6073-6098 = -0.02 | 100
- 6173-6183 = -0.02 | 96.3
